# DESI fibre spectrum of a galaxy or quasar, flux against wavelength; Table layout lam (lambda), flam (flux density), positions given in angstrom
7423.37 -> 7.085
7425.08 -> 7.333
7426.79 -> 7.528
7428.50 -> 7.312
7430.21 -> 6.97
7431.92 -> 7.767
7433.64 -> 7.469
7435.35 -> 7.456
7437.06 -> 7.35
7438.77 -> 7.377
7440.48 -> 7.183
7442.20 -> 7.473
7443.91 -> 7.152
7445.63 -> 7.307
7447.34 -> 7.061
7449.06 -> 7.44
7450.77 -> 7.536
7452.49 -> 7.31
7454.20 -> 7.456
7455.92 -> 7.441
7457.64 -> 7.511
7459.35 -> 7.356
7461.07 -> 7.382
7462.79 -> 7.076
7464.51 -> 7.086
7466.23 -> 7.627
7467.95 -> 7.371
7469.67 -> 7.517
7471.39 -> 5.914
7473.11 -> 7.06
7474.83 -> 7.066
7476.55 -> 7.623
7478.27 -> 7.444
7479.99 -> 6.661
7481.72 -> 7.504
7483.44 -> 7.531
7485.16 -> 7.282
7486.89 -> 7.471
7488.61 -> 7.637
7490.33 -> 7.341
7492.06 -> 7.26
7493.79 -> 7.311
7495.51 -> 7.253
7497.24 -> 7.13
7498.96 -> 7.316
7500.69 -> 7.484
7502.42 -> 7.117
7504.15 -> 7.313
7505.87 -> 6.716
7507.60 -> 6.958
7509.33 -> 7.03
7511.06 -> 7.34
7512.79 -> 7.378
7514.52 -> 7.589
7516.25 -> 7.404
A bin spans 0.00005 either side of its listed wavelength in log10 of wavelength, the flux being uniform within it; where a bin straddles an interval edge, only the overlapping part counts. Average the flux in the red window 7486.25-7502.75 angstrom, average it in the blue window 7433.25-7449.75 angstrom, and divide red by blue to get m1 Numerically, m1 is 1.00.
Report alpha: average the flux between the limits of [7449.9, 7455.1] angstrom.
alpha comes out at 7.44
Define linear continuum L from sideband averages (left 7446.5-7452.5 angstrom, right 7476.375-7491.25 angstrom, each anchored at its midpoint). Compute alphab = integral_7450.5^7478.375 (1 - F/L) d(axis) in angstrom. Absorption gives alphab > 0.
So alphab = 0.3 angstrom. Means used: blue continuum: 7.34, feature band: 7.27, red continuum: 7.38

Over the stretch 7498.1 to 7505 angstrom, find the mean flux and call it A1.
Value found 7.3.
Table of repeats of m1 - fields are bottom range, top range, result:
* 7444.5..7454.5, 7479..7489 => 1.00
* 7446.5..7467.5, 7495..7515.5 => 0.98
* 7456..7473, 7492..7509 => 1.00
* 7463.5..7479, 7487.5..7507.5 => 1.01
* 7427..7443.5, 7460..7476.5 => 0.97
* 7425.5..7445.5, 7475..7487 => 1.00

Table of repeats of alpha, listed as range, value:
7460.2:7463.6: 7.22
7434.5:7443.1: 7.37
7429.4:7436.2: 7.41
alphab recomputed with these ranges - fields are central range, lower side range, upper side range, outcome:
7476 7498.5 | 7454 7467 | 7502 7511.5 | -0.46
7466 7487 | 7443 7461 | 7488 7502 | 0.36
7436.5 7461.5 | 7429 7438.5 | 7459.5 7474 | -0.27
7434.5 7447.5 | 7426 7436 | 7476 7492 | 0.17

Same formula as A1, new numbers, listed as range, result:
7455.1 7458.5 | 7.49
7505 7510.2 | 6.91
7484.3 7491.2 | 7.43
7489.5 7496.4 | 7.28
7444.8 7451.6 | 7.34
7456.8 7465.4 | 7.28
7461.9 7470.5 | 7.33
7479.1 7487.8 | 7.29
